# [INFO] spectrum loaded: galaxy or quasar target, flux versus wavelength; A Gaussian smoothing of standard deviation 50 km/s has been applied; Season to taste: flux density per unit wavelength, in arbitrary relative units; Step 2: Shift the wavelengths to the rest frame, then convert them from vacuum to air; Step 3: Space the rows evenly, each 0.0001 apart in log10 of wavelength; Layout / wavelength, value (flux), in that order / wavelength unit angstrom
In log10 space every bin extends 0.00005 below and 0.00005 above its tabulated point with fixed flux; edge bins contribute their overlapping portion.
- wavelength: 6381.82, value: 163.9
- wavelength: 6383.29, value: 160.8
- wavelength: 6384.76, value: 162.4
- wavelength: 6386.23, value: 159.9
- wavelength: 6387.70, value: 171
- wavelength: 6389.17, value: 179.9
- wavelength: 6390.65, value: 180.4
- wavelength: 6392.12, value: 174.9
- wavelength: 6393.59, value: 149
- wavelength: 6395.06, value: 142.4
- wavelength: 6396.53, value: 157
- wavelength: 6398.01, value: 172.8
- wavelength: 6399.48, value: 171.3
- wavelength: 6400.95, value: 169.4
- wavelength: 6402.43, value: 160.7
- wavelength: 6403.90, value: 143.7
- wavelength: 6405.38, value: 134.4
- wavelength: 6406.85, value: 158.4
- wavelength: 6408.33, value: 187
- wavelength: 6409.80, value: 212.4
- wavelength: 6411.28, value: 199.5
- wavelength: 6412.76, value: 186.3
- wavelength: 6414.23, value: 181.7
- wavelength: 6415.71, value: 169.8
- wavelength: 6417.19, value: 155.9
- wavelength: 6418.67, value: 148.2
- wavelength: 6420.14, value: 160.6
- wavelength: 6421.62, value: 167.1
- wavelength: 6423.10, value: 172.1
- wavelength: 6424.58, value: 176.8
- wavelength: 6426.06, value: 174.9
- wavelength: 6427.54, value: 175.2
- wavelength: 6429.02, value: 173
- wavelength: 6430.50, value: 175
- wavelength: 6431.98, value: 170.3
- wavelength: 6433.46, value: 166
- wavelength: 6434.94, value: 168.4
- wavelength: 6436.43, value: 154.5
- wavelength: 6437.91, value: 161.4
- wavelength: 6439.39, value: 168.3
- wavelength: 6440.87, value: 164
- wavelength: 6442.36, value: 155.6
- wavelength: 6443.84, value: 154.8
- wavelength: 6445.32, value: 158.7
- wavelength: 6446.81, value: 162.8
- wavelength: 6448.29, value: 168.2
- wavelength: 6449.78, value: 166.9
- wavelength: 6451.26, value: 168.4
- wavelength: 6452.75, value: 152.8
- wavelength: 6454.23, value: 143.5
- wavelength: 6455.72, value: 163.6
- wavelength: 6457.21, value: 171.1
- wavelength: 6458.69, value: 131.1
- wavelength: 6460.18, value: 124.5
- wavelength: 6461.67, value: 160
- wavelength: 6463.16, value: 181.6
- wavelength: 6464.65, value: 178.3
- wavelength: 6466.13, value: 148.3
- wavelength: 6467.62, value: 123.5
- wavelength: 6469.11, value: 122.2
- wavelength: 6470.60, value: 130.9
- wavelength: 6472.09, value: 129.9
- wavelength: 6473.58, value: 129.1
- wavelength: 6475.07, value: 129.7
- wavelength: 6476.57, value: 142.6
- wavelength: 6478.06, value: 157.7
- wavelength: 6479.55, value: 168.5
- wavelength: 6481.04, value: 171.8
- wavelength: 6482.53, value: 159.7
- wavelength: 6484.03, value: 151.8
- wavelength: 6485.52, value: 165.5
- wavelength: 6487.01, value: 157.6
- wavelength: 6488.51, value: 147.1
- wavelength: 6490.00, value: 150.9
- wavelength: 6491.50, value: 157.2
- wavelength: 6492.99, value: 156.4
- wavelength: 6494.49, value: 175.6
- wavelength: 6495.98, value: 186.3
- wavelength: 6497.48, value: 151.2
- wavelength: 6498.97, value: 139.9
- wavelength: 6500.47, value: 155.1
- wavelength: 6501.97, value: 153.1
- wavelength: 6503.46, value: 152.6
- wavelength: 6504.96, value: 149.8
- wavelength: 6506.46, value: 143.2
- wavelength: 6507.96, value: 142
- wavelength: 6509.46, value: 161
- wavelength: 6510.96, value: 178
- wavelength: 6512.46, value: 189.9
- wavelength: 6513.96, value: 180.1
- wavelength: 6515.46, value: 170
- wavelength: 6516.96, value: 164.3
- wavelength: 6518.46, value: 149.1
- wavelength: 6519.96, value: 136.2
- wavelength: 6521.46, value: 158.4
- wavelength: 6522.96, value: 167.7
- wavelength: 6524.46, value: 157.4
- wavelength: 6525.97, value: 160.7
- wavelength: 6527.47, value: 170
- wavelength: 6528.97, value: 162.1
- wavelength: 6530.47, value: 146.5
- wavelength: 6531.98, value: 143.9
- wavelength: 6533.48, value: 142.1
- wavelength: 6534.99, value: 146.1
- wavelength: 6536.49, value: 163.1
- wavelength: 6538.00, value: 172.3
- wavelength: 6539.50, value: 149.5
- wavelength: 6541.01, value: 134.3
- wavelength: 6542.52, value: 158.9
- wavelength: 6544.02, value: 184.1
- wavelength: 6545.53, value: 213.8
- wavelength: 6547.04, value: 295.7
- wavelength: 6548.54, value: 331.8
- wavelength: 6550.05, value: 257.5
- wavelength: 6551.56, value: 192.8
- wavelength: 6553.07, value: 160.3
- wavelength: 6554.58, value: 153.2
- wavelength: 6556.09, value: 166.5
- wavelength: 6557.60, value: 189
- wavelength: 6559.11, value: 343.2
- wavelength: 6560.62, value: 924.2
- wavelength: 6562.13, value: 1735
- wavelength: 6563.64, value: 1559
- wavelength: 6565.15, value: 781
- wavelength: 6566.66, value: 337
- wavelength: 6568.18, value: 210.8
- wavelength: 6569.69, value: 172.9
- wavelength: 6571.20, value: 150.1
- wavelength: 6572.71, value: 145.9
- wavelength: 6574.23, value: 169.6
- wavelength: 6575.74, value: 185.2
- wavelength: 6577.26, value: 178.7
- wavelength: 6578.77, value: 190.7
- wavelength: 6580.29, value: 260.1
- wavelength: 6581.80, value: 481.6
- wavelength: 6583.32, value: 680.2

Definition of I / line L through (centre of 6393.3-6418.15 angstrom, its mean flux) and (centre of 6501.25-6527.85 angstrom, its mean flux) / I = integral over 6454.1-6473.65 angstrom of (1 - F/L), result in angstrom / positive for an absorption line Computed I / 2.10 angstrom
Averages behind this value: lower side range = 168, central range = 146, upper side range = 160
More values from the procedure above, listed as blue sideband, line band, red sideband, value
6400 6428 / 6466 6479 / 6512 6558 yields 2.9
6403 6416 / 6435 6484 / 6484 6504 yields 3.3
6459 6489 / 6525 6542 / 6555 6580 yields 9.4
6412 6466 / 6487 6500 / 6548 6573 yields 6.1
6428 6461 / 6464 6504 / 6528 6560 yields 5.1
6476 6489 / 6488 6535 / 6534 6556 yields 4.3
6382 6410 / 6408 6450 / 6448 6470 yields -3.0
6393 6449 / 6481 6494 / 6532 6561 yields 2.6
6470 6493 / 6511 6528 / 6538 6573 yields 6.7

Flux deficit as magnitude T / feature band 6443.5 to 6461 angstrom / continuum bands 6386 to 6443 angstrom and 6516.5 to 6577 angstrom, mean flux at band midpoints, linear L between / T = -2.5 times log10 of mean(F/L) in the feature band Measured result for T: 0.29 mag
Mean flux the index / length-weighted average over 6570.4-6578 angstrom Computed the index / 166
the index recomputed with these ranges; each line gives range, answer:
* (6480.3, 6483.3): 165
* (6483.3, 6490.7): 155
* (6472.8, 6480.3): 145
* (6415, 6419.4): 158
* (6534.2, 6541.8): 153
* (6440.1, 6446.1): 158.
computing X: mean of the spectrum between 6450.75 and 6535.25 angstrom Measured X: 155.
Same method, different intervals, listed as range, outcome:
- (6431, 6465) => 161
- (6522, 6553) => 182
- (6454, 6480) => 146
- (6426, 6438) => 169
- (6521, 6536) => 156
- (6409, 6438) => 173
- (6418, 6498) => 158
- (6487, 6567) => 257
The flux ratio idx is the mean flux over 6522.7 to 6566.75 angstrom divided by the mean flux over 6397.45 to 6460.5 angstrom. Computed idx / 2.0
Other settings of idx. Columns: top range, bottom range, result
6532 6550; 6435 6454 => 1.19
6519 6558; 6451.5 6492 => 1.18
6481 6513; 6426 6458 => 0.96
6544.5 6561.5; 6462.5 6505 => 1.98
